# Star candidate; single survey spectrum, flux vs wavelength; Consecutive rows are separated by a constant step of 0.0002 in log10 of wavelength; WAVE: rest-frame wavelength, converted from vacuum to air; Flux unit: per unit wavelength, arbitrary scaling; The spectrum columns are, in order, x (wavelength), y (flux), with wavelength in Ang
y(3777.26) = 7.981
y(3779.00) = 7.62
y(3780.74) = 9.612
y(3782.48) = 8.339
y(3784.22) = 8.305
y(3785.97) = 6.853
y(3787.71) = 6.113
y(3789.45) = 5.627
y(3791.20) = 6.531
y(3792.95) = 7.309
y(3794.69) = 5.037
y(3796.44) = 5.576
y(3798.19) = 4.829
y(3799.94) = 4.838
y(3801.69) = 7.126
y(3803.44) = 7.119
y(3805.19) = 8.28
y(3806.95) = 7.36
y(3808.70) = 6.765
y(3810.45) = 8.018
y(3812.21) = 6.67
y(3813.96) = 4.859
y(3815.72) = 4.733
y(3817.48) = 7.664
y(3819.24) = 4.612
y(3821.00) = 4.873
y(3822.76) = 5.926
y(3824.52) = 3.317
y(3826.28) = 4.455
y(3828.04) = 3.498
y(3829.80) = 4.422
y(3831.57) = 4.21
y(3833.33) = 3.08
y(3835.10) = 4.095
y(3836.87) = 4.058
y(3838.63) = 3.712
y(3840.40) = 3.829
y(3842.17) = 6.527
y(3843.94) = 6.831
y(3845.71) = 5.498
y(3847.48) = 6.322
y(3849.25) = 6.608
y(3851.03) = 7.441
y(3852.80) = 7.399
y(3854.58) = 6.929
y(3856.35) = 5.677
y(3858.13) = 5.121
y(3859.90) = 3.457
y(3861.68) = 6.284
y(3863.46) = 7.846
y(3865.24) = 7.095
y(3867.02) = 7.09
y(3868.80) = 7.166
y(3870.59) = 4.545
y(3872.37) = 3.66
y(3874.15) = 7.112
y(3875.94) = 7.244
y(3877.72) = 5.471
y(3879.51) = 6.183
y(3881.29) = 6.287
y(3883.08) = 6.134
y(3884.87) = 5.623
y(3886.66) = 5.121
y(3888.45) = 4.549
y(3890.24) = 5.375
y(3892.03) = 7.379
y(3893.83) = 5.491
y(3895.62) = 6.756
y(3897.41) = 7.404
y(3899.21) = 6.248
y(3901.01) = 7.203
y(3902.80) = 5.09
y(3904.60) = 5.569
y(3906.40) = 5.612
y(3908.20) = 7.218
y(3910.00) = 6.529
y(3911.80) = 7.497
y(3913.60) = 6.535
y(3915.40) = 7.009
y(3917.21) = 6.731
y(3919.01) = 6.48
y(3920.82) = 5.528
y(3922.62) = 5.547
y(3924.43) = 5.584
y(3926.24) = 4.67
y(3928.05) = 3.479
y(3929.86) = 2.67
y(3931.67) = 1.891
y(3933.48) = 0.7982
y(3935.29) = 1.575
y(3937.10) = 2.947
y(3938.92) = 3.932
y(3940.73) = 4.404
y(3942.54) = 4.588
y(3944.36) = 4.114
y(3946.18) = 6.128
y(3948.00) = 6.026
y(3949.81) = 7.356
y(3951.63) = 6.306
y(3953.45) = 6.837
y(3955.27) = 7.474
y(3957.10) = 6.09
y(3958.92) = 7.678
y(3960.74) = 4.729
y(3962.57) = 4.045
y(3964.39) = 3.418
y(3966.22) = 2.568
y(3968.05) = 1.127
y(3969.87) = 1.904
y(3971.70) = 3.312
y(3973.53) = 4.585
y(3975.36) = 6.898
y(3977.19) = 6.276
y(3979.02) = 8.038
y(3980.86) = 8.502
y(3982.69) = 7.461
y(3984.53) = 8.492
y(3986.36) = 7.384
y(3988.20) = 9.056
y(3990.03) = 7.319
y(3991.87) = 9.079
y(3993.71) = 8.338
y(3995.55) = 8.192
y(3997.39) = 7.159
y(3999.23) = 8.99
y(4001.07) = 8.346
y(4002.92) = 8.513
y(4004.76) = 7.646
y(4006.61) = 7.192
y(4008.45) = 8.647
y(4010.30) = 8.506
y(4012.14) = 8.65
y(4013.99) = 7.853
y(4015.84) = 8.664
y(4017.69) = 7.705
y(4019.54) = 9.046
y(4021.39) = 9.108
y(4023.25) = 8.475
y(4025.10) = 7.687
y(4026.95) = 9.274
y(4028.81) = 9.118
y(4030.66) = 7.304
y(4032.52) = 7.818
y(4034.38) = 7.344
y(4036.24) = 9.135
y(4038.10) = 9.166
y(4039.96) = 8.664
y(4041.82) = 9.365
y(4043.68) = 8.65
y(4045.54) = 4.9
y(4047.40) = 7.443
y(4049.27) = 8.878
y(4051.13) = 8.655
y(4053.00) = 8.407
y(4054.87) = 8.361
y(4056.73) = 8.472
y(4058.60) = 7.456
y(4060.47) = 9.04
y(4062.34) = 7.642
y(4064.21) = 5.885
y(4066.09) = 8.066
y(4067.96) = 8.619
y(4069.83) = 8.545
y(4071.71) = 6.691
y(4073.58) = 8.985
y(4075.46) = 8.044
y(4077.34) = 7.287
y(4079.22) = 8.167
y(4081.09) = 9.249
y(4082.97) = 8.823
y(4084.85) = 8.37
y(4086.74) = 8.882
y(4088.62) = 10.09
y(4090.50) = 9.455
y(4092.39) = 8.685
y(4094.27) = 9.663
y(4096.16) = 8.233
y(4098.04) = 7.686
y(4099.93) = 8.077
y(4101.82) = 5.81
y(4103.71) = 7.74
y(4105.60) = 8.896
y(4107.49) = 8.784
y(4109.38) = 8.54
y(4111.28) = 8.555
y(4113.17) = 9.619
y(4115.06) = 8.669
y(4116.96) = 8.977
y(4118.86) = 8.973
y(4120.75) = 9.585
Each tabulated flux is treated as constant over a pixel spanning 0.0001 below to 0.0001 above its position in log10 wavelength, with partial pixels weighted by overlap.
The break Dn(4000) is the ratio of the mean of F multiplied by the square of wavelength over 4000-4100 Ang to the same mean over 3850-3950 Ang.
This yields 1.60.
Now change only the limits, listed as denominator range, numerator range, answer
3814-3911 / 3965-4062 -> 1.45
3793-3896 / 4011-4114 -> 1.62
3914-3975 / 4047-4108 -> 1.91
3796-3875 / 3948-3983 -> 1.03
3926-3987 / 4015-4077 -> 1.73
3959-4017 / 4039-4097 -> 1.27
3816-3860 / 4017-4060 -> 1.76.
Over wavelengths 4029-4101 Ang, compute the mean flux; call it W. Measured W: 8.27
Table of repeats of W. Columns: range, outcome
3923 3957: 4.54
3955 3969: 4.5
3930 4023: 6.3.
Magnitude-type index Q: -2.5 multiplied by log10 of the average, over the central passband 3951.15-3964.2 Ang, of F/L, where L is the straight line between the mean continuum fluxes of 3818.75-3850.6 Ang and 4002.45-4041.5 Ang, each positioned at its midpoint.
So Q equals 0.19 mag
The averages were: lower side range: 4.81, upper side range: 8.37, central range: 6.01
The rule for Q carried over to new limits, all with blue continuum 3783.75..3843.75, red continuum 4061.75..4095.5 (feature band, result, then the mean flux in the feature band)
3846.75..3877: -0.034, 6.29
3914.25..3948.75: 0.468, 4.43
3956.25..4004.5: 0.146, 6.47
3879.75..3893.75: 0.104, 5.78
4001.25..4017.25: -0.073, 8.2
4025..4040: -0.066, 8.41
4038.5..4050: 0.002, 8.02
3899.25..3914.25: 0.030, 6.4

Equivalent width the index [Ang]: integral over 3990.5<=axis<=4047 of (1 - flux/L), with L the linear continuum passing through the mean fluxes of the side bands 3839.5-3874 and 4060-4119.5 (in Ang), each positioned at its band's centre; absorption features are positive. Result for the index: -4.3 Ang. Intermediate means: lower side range 6.09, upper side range 8.39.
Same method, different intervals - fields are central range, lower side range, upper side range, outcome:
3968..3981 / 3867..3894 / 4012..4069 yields 3.8 Ang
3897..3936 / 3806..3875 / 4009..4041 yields 8.3 Ang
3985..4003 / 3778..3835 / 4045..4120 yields -1.6 Ang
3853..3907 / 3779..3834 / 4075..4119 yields 5.0 Ang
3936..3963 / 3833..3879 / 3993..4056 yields 6.3 Ang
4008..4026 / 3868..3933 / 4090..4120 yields -2.7 Ang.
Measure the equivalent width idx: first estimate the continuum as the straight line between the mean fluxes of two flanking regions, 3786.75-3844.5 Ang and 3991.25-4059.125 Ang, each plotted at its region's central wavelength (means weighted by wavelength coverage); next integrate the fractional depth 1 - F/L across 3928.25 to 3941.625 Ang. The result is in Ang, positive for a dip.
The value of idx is 8.4 Ang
